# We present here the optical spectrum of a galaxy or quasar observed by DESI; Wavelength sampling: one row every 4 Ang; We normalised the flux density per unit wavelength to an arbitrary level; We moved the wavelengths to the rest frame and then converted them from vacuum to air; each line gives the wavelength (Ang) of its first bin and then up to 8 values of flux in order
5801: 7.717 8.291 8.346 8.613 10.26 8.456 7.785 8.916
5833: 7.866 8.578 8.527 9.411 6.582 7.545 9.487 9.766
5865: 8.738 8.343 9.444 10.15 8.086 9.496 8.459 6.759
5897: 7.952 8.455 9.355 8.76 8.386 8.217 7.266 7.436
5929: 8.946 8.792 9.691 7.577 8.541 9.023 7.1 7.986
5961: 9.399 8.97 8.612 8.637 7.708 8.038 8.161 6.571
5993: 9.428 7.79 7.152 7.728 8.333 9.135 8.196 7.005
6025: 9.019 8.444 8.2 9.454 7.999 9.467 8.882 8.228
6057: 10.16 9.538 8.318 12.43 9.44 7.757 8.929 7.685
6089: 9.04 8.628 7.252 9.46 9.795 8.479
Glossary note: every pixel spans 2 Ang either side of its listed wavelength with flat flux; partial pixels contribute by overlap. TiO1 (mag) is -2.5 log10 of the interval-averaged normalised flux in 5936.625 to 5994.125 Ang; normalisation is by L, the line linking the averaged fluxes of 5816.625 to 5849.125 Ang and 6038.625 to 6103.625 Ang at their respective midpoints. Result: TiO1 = 0.057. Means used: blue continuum 8.51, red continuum 8.96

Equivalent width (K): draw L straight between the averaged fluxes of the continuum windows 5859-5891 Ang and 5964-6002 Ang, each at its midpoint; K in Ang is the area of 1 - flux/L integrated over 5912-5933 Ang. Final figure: 1.3 Ang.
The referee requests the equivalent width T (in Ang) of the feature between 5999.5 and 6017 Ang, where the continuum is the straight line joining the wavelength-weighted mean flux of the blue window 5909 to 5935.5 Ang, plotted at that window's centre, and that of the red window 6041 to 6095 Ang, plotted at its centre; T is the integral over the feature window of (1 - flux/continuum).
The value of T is 1.2 Ang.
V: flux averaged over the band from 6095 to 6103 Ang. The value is 8.36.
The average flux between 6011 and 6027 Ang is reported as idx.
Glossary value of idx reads 8.34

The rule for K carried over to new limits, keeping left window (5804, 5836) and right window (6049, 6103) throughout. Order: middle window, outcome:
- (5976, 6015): 3.7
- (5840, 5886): -0.8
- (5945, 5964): 0.8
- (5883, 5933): 2.3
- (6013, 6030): 1.2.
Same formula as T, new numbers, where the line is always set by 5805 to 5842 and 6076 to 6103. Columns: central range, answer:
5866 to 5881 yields -1.0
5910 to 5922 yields 0.6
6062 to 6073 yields -2.2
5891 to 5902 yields 1.1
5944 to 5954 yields 0.2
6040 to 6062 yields -1.6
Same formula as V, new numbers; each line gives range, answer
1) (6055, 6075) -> 9.98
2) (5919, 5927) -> 7.35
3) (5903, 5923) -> 8.4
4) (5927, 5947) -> 8.71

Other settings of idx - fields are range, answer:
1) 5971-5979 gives 8.17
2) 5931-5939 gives 9.24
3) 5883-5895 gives 8.24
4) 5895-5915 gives 8.58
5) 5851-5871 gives 8.78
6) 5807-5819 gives 9.07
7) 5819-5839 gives 8.32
